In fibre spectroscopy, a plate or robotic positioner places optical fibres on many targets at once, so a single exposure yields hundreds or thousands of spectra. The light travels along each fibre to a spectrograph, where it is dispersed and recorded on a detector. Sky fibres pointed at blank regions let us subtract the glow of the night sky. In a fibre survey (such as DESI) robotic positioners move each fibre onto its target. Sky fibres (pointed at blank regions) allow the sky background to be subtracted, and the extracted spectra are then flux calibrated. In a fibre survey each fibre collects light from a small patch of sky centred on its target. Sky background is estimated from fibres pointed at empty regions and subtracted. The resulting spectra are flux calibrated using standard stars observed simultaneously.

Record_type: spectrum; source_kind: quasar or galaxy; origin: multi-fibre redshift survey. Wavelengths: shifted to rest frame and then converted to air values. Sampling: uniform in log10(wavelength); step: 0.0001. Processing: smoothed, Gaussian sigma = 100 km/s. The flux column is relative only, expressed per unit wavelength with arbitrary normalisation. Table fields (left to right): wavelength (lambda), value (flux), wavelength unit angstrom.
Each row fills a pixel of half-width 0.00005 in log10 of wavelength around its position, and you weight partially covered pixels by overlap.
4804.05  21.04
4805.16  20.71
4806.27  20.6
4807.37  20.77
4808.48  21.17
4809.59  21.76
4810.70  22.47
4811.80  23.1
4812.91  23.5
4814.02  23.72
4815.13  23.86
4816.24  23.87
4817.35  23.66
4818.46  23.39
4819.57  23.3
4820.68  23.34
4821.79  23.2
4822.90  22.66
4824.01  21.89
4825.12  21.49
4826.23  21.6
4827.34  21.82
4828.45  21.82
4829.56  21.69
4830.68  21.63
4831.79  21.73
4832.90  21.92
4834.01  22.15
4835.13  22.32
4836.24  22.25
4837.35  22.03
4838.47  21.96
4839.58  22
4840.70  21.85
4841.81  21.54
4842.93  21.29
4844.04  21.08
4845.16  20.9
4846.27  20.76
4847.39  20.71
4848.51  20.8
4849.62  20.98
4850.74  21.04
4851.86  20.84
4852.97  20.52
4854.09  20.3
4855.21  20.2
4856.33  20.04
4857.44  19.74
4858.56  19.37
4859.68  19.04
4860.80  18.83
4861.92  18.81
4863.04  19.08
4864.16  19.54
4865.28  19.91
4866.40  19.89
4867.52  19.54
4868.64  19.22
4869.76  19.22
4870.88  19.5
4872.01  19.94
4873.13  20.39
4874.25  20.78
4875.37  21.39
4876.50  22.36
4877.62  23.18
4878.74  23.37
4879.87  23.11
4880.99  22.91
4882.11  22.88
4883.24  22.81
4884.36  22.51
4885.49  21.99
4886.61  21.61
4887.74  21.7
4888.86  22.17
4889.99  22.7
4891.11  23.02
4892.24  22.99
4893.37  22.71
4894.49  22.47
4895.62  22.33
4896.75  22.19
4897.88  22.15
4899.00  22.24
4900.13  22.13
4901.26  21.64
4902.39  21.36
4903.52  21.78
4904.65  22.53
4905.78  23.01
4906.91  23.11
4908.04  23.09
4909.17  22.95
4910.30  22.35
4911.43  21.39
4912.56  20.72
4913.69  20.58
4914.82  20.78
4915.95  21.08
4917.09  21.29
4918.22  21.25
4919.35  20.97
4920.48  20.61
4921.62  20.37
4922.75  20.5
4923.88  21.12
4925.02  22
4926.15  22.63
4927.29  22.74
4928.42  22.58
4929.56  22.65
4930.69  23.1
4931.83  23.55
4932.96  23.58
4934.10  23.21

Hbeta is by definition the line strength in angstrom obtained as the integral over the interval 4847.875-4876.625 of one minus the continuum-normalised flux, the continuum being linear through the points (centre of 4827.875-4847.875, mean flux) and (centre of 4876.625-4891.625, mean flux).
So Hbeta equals 2.78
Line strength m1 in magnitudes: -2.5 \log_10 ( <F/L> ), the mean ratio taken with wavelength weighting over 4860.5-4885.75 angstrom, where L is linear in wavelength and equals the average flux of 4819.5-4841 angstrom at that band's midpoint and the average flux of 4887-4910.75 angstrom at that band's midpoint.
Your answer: 0.07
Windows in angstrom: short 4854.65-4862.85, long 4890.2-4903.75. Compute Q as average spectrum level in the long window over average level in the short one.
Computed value 1.15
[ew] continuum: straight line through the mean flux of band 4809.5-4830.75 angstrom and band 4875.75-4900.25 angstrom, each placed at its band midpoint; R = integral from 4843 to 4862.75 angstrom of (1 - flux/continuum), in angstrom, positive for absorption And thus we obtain 2.1 angstrom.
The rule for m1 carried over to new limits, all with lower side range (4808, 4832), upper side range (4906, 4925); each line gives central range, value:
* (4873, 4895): -0.03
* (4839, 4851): 0.06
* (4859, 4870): 0.14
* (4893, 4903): -0.02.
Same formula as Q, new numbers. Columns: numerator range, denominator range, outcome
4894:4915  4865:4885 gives 1.04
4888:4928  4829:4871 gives 1.06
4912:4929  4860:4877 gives 1.07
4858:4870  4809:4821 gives 0.83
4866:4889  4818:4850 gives 0.98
